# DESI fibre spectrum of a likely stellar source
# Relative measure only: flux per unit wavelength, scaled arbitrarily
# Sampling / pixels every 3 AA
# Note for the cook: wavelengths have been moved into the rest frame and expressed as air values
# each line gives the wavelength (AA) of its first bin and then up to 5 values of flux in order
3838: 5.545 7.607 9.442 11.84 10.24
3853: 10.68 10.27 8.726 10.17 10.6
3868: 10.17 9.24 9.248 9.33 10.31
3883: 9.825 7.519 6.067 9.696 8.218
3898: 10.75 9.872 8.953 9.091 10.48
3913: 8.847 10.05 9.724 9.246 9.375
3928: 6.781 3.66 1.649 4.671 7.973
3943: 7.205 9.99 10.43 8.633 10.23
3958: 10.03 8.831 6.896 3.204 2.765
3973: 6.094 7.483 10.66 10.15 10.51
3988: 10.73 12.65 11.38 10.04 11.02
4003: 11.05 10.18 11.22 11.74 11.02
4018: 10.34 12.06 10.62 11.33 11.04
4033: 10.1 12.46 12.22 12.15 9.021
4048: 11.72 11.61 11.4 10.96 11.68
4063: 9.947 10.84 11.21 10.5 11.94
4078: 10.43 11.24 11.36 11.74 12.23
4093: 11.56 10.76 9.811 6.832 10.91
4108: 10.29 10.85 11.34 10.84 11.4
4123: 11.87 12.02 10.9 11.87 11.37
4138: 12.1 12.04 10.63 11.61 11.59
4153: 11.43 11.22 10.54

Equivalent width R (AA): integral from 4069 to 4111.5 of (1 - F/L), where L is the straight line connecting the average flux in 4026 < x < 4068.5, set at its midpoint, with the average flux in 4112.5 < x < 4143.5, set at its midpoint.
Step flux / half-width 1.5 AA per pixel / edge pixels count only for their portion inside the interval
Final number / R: 2.3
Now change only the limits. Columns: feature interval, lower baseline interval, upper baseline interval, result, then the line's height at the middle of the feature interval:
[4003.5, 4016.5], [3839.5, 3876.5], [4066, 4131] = -0.6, 10.5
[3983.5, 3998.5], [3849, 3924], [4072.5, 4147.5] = -1.2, 10.2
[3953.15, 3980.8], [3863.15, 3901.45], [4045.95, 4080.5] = 7.4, 10.1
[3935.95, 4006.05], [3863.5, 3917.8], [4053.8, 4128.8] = 8.0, 9.99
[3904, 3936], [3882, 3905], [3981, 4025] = 4.9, 9.36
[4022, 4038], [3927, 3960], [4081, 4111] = -3.3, 9.25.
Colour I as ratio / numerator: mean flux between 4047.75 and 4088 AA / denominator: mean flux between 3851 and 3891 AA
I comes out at 1.2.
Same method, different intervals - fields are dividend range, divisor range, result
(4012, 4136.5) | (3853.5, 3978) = 1.32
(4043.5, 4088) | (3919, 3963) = 1.41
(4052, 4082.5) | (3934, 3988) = 1.40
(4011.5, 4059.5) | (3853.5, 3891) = 1.20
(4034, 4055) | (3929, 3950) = 1.79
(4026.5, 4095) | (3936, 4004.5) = 1.27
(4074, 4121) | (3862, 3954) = 1.26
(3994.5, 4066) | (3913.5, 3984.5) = 1.44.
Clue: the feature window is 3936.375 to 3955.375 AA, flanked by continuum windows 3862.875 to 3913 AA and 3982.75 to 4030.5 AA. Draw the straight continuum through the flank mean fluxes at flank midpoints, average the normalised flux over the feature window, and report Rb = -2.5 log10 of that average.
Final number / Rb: 0.19 mag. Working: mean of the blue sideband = 9.33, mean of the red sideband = 11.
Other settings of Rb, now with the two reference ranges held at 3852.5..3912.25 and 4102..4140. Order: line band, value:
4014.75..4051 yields -0.07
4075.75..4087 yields -0.03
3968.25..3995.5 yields 0.12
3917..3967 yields 0.27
